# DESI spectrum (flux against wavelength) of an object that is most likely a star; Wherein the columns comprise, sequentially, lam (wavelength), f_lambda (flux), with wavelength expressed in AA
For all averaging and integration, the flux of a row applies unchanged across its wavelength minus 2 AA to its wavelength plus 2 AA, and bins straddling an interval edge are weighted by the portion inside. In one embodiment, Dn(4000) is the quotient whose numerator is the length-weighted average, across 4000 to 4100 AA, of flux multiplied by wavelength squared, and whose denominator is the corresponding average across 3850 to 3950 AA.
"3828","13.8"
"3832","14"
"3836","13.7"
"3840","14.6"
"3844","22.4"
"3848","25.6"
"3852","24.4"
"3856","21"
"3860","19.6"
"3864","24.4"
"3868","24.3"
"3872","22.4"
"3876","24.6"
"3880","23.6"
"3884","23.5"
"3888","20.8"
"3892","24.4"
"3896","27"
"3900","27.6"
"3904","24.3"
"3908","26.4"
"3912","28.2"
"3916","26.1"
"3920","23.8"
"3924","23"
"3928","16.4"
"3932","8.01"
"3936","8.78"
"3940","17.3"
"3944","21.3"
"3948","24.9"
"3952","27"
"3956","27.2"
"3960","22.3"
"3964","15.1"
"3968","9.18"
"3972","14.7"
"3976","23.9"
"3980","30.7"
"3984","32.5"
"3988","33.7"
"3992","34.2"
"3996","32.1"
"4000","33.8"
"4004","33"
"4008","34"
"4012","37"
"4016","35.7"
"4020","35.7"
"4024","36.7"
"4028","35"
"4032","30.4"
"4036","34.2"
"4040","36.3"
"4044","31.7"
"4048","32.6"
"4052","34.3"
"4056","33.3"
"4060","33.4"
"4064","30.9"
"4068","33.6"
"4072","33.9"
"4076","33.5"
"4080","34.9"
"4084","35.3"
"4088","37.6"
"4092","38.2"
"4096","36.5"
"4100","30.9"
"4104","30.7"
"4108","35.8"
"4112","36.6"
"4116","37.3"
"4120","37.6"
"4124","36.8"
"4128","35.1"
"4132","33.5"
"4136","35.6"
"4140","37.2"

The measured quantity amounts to 1.67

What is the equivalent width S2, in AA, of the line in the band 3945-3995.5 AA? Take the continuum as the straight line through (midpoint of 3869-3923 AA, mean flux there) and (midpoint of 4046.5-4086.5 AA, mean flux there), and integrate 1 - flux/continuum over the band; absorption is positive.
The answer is 6.9 AA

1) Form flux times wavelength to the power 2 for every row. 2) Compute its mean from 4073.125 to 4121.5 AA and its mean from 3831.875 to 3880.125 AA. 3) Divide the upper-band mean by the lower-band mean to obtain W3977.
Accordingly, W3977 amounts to 1.9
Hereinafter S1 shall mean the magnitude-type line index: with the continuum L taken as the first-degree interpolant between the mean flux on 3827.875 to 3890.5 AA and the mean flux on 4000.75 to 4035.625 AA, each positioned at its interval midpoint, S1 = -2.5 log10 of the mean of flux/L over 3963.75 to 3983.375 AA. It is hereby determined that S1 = 0.476 mag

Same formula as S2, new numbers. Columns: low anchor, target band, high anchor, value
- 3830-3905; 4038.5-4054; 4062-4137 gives -0.79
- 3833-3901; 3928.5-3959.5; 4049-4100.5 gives 8.92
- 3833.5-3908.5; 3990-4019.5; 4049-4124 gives -4.05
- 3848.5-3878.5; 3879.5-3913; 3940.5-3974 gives -4.63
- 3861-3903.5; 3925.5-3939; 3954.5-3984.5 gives 6.34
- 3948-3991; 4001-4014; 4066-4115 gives -3.44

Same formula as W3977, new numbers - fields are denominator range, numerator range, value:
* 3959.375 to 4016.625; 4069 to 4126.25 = 1.33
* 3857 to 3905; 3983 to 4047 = 1.53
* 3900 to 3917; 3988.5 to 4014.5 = 1.35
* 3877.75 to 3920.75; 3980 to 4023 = 1.43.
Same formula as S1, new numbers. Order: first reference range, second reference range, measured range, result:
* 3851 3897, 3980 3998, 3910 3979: 0.402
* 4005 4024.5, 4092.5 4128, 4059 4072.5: 0.085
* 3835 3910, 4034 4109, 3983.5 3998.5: -0.126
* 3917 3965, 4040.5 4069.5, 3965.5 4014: -0.126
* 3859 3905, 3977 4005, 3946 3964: 0.220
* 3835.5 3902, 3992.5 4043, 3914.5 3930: 0.208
